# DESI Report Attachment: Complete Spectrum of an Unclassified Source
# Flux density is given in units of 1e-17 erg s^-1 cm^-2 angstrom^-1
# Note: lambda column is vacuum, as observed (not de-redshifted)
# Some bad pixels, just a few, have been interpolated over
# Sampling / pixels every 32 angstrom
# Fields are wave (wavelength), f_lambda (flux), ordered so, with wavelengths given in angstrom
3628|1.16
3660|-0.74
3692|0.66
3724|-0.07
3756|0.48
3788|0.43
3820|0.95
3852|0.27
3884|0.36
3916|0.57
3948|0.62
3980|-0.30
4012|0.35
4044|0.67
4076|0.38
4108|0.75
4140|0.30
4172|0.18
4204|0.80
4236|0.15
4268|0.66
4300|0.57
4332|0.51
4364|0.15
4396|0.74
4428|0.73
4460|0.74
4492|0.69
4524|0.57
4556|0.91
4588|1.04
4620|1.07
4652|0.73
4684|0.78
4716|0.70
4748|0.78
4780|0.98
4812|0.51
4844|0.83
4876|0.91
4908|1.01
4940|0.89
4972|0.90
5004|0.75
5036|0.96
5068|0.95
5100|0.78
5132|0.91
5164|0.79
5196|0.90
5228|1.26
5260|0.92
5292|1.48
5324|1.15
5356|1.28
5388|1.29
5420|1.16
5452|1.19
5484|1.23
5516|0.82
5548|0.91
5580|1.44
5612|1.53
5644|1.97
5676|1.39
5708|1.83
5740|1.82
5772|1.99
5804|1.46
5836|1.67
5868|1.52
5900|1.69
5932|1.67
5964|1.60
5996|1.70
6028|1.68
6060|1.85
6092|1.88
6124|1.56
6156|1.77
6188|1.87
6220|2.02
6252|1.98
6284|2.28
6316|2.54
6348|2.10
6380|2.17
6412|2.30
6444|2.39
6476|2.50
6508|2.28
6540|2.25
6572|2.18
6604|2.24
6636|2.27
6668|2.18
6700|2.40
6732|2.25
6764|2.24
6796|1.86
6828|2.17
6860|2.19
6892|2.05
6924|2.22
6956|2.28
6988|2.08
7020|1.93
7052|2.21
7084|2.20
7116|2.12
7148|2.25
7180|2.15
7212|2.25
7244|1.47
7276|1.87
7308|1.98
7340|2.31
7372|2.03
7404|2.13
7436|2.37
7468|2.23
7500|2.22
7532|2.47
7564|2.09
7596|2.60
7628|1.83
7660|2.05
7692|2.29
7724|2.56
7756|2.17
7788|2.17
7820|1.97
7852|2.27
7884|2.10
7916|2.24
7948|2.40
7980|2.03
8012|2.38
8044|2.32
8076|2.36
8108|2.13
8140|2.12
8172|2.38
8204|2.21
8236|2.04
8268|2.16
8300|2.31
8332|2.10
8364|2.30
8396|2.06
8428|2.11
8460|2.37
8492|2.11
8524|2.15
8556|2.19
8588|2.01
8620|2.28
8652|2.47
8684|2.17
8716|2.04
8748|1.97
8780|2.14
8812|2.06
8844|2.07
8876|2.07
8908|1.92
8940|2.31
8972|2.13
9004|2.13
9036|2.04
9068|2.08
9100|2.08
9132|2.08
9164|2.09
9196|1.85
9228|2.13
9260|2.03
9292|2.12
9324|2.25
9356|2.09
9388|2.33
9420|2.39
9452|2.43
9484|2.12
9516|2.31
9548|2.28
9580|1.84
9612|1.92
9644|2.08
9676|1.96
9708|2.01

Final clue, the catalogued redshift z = 0.399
